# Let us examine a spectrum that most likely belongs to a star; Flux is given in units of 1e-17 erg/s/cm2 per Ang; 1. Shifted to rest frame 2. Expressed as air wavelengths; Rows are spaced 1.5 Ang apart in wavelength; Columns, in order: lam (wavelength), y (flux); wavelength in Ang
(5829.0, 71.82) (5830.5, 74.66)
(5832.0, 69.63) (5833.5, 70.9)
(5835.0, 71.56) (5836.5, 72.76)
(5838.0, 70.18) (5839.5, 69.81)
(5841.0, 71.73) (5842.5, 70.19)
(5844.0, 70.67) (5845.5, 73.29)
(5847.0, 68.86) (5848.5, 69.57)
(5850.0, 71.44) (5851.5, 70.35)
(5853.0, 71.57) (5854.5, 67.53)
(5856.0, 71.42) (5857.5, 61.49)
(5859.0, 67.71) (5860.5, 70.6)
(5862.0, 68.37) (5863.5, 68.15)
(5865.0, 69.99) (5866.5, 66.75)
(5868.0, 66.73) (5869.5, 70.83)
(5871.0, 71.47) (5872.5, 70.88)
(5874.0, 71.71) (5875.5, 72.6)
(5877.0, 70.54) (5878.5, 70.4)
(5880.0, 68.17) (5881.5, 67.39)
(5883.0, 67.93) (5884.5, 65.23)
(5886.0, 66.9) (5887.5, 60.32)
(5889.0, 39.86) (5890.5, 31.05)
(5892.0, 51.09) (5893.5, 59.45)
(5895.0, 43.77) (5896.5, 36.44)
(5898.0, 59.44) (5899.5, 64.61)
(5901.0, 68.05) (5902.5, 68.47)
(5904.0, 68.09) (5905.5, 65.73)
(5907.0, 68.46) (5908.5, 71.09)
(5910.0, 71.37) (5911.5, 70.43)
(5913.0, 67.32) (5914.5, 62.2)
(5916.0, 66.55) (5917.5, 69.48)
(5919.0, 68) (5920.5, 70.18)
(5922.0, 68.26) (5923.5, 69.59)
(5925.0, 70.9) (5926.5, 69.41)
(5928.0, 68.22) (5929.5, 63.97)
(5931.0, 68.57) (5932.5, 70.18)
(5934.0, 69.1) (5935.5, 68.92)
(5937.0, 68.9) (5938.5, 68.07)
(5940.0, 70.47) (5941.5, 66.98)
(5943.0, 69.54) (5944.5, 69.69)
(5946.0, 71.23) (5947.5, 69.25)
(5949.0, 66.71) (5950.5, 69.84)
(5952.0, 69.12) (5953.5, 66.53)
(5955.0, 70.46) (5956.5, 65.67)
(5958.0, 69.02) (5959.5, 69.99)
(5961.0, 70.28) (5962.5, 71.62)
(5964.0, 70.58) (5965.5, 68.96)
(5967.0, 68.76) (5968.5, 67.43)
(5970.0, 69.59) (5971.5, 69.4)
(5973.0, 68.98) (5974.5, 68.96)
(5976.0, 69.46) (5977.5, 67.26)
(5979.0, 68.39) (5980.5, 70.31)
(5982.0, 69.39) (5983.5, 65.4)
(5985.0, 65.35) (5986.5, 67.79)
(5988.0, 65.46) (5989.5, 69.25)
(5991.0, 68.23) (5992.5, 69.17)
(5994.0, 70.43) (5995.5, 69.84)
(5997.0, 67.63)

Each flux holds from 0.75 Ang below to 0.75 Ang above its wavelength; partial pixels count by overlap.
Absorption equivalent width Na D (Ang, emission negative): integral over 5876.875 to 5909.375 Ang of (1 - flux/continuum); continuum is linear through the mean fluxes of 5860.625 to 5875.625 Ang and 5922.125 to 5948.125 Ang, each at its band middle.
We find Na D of 4.2 Ang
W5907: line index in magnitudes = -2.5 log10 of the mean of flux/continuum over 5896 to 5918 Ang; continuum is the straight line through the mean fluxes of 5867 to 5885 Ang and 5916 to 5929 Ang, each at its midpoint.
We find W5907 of 0.06 mag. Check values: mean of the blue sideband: 69.5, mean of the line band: 65.5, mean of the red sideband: 69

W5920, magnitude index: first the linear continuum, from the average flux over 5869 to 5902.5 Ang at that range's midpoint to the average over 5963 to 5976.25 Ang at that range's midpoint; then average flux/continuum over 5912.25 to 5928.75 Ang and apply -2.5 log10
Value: -0.06 mag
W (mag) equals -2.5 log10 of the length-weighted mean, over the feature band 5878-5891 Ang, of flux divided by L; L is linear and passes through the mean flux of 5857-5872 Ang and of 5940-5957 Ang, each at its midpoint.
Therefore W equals 0.14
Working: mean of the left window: 68.4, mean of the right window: 68.8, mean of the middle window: 60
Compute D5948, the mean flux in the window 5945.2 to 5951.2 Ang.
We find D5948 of 69.3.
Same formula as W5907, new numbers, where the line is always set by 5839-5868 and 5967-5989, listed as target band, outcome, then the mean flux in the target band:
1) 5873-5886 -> 0.000 mag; 69.1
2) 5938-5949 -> -0.011 mag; 69.2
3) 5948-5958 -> 0.003 mag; 68.2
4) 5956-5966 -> -0.020 mag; 69.6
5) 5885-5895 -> 0.324 mag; 51.2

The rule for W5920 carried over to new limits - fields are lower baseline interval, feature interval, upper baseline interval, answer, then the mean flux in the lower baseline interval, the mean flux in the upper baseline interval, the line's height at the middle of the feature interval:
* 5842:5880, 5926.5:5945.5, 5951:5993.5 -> 0.01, 69.7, 68.6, 69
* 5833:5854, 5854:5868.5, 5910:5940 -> 0.04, 70.9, 68.5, 70.4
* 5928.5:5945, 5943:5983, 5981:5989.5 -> -0.02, 68.6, 67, 67.7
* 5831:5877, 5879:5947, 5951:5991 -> 0.07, 70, 68.6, 69.3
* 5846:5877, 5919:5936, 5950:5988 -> 0.00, 69.5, 68.7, 69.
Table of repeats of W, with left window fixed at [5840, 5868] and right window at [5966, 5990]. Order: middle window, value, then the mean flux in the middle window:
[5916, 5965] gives -0.01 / 69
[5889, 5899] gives 0.42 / 46.8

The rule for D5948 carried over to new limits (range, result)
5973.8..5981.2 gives 68.9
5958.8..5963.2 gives 70.6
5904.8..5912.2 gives 69.4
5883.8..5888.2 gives 64.2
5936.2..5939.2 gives 68.5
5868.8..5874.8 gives 71.2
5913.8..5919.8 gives 66.6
